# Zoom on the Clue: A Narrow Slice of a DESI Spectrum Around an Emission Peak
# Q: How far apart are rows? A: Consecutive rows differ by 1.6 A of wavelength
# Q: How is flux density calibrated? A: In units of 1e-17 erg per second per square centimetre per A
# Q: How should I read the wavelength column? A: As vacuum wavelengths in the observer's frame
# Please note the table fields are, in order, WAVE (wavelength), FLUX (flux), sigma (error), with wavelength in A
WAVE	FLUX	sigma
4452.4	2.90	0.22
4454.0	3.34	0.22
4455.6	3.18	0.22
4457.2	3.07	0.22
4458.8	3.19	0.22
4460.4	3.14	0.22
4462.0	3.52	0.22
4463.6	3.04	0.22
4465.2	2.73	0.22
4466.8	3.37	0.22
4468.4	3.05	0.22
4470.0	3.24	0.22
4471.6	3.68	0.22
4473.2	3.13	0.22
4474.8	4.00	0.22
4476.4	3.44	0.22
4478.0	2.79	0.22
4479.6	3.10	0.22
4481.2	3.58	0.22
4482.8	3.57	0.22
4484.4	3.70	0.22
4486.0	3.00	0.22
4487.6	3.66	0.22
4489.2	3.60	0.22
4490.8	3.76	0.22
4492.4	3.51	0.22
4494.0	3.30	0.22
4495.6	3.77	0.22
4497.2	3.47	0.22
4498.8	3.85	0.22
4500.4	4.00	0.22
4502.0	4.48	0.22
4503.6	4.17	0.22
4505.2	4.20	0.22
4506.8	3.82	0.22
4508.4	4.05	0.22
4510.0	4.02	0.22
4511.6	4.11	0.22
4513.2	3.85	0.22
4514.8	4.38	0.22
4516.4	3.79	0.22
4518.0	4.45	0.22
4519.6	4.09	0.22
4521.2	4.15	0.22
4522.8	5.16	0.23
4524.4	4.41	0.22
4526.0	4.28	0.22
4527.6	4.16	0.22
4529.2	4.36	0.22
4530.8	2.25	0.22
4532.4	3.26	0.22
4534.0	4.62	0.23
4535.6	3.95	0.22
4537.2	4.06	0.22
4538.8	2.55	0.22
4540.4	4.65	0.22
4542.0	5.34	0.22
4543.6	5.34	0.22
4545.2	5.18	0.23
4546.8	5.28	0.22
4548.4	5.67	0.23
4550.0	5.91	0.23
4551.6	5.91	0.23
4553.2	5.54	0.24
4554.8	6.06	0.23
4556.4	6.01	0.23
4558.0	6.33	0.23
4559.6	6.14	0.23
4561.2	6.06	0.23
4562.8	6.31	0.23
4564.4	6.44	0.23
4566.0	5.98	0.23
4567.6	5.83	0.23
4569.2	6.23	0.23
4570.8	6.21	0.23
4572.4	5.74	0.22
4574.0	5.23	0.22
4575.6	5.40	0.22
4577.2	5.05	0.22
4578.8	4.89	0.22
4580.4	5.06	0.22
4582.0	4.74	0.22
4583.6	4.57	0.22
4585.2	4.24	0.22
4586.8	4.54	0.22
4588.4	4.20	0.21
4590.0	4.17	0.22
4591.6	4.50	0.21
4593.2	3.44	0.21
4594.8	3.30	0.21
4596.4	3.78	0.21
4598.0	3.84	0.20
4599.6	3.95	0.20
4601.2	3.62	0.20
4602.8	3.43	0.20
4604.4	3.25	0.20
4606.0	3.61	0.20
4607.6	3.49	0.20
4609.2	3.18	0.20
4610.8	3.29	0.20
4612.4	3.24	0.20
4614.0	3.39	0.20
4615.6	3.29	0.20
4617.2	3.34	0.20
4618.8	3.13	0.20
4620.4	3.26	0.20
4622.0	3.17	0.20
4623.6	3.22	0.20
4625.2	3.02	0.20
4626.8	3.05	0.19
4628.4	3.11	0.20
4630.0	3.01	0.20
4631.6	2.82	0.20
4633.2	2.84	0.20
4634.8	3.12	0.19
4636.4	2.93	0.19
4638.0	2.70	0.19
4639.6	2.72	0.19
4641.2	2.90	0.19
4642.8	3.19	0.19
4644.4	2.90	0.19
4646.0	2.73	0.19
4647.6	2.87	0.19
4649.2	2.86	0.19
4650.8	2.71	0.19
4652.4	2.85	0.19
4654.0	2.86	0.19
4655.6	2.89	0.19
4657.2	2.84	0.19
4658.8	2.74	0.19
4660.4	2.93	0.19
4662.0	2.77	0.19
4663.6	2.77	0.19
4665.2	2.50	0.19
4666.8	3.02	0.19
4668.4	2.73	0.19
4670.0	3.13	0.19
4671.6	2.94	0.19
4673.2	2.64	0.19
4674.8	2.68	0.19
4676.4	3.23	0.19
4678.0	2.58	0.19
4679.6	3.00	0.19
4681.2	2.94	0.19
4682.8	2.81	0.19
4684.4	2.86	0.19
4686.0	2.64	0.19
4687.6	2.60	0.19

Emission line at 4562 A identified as C IV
